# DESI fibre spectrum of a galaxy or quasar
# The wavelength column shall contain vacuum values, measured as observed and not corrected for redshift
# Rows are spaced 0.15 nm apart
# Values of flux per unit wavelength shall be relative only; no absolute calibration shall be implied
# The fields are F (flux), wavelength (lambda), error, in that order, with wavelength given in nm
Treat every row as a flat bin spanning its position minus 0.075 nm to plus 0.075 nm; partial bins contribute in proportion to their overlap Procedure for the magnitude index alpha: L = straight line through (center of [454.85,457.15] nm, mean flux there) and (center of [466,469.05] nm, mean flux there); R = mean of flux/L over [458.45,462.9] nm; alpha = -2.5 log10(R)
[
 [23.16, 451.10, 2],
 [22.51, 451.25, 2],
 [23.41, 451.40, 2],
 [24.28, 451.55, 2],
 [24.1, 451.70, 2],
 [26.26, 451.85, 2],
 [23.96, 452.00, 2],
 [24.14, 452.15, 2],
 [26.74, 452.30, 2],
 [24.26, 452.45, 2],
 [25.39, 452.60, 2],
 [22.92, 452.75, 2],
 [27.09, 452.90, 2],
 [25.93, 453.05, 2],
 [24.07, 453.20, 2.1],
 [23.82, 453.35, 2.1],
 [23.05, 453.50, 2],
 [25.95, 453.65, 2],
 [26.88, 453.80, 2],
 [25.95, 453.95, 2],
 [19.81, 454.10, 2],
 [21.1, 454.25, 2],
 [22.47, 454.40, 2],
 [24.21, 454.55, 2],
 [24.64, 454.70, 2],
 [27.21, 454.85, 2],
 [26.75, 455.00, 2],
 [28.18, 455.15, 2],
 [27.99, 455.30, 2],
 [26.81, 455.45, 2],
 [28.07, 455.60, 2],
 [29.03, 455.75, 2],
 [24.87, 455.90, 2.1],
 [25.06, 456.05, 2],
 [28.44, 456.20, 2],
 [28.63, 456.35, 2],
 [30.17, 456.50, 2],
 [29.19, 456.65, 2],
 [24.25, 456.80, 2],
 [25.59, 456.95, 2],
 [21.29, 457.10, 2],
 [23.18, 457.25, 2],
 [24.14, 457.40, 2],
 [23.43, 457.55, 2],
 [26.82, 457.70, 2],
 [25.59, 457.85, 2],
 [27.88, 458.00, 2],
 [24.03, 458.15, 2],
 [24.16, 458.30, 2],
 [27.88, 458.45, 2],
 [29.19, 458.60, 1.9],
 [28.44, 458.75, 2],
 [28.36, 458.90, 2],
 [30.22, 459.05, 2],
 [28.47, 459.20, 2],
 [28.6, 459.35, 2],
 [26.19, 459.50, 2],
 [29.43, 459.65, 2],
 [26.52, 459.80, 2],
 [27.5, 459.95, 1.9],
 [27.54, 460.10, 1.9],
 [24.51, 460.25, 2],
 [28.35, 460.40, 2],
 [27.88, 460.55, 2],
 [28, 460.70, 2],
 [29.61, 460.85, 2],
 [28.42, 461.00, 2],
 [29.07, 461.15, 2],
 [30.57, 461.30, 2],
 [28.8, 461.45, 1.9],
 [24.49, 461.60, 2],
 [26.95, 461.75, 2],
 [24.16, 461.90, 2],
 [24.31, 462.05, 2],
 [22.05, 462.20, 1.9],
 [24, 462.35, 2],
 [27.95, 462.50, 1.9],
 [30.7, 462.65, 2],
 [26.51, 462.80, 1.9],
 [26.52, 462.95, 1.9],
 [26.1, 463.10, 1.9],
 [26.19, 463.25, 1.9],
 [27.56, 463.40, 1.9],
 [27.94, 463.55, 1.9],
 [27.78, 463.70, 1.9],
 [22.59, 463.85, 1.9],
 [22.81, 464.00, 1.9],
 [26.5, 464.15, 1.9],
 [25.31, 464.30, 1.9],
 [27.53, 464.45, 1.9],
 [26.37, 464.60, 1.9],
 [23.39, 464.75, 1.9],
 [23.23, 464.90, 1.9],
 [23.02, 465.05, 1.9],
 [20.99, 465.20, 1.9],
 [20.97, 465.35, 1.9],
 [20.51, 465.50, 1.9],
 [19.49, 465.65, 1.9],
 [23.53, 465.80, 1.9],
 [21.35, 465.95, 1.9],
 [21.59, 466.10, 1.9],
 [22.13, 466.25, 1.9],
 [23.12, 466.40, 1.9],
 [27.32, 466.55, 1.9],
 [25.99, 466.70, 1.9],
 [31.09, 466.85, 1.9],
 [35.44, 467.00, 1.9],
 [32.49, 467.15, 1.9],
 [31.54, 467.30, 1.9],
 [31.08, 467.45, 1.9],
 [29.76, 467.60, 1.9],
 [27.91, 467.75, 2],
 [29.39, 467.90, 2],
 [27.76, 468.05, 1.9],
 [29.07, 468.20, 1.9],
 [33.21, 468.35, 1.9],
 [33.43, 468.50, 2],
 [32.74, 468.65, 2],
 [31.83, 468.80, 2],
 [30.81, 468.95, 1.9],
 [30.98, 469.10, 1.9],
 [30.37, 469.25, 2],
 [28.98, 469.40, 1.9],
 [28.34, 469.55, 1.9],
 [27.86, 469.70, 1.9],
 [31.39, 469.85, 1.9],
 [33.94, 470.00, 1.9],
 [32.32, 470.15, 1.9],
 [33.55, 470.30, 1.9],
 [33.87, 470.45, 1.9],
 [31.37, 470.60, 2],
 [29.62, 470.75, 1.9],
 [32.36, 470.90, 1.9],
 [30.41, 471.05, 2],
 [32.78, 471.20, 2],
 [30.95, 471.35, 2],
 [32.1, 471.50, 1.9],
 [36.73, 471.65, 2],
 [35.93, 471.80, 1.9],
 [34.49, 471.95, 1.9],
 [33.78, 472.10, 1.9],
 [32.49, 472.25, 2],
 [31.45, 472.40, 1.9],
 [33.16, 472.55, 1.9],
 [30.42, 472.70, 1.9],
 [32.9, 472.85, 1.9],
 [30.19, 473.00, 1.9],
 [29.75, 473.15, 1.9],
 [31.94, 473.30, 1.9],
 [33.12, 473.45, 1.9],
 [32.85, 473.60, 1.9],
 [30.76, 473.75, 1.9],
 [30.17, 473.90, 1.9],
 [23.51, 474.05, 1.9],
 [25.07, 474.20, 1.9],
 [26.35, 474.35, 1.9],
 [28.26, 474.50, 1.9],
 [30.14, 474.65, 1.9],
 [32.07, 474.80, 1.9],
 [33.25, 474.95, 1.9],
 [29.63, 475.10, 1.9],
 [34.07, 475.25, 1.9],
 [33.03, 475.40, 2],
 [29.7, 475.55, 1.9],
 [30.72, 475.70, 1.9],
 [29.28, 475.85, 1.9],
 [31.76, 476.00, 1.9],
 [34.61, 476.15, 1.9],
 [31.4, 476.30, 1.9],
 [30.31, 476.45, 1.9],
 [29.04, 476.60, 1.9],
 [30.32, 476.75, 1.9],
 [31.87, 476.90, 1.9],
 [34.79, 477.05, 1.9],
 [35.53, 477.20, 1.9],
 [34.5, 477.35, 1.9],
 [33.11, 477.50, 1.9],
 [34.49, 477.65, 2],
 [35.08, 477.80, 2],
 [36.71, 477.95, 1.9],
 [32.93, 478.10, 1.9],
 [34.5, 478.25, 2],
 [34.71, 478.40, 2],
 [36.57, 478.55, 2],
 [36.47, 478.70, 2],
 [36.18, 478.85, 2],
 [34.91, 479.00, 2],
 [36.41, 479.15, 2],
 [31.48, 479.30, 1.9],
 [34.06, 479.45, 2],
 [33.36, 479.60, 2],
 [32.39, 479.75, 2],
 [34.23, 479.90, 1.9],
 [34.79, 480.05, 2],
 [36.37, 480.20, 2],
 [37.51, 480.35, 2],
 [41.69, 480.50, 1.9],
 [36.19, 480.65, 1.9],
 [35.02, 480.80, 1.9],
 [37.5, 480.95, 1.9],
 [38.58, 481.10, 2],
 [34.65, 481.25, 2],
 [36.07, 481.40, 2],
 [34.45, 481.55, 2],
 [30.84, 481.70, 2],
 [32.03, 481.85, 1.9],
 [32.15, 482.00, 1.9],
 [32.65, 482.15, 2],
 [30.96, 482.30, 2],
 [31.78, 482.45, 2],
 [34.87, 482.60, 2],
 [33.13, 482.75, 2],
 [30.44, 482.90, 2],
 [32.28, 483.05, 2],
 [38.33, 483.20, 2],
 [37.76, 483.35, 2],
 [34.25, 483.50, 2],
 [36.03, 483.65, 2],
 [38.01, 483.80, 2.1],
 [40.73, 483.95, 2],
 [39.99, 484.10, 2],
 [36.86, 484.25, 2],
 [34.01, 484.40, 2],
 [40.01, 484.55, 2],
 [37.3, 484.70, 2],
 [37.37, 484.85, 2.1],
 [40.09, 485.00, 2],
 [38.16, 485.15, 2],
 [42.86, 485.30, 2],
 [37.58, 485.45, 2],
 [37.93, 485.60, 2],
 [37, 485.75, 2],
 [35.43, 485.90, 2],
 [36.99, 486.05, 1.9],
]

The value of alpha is 0.02 mag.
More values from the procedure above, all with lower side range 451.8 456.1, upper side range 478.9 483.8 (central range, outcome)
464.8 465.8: 0.33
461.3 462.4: 0.11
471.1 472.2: -0.08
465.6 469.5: 0.05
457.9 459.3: -0.03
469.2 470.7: -0.02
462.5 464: 0.07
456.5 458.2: 0.05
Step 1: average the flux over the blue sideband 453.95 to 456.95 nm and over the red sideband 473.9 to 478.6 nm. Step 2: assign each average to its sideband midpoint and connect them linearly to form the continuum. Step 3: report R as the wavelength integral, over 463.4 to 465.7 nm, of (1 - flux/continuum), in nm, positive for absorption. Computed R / 0.36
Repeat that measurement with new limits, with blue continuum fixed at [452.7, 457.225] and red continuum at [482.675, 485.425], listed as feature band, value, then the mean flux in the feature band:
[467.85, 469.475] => 0.012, 30.8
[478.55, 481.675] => -0.001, 35.6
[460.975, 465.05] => 0.376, 26.1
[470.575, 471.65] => 0.009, 31.7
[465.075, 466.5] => 0.392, 21.7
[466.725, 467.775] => -0.026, 31.2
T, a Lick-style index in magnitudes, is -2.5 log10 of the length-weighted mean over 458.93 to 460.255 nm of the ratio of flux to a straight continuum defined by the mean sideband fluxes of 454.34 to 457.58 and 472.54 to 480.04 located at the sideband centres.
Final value -0.03 mag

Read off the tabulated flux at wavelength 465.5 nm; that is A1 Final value 20.51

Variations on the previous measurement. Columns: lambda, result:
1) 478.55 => 36.57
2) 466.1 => 21.59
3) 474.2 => 25.07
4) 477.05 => 34.79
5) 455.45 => 26.81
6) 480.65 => 36.19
